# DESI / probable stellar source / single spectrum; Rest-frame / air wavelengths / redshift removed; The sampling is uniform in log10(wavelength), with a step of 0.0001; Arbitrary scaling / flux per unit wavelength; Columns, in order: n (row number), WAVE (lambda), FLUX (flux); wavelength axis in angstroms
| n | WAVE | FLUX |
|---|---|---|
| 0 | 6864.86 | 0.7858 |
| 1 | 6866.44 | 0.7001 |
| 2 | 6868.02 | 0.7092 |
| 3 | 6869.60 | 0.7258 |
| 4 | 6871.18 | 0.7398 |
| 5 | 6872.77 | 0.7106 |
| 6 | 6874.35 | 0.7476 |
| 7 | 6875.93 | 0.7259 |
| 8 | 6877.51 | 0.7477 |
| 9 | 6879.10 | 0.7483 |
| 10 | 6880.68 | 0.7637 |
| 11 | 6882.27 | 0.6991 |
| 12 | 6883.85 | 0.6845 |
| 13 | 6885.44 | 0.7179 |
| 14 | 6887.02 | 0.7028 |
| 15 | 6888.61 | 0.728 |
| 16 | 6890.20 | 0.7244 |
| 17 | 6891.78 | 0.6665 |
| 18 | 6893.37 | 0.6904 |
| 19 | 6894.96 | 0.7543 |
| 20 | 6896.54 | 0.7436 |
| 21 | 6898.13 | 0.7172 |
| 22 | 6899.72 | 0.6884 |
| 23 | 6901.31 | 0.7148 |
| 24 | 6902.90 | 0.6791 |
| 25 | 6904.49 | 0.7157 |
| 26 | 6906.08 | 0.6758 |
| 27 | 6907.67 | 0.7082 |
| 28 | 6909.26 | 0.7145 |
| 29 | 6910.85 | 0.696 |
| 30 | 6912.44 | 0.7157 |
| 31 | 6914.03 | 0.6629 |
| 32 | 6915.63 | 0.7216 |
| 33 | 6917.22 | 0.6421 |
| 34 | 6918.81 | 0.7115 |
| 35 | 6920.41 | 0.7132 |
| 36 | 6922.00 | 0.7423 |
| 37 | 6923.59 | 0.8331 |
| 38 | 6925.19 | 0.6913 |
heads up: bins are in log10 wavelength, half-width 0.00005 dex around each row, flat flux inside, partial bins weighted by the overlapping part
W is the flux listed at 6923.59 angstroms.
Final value 0.8331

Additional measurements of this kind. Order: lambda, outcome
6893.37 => 0.6904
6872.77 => 0.7106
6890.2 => 0.7244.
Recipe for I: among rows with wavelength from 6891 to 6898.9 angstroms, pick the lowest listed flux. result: 0.6665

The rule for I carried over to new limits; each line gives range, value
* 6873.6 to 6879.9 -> 0.7259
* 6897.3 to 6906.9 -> 0.6758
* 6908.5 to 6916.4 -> 0.6629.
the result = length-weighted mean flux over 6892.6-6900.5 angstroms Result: 0.719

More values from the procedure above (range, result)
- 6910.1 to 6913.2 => 0.706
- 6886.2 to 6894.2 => 0.703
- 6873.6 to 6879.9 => 0.743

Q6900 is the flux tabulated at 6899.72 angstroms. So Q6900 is 0.6884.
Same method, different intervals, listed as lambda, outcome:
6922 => 0.7423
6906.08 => 0.6758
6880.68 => 0.7637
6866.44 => 0.7001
